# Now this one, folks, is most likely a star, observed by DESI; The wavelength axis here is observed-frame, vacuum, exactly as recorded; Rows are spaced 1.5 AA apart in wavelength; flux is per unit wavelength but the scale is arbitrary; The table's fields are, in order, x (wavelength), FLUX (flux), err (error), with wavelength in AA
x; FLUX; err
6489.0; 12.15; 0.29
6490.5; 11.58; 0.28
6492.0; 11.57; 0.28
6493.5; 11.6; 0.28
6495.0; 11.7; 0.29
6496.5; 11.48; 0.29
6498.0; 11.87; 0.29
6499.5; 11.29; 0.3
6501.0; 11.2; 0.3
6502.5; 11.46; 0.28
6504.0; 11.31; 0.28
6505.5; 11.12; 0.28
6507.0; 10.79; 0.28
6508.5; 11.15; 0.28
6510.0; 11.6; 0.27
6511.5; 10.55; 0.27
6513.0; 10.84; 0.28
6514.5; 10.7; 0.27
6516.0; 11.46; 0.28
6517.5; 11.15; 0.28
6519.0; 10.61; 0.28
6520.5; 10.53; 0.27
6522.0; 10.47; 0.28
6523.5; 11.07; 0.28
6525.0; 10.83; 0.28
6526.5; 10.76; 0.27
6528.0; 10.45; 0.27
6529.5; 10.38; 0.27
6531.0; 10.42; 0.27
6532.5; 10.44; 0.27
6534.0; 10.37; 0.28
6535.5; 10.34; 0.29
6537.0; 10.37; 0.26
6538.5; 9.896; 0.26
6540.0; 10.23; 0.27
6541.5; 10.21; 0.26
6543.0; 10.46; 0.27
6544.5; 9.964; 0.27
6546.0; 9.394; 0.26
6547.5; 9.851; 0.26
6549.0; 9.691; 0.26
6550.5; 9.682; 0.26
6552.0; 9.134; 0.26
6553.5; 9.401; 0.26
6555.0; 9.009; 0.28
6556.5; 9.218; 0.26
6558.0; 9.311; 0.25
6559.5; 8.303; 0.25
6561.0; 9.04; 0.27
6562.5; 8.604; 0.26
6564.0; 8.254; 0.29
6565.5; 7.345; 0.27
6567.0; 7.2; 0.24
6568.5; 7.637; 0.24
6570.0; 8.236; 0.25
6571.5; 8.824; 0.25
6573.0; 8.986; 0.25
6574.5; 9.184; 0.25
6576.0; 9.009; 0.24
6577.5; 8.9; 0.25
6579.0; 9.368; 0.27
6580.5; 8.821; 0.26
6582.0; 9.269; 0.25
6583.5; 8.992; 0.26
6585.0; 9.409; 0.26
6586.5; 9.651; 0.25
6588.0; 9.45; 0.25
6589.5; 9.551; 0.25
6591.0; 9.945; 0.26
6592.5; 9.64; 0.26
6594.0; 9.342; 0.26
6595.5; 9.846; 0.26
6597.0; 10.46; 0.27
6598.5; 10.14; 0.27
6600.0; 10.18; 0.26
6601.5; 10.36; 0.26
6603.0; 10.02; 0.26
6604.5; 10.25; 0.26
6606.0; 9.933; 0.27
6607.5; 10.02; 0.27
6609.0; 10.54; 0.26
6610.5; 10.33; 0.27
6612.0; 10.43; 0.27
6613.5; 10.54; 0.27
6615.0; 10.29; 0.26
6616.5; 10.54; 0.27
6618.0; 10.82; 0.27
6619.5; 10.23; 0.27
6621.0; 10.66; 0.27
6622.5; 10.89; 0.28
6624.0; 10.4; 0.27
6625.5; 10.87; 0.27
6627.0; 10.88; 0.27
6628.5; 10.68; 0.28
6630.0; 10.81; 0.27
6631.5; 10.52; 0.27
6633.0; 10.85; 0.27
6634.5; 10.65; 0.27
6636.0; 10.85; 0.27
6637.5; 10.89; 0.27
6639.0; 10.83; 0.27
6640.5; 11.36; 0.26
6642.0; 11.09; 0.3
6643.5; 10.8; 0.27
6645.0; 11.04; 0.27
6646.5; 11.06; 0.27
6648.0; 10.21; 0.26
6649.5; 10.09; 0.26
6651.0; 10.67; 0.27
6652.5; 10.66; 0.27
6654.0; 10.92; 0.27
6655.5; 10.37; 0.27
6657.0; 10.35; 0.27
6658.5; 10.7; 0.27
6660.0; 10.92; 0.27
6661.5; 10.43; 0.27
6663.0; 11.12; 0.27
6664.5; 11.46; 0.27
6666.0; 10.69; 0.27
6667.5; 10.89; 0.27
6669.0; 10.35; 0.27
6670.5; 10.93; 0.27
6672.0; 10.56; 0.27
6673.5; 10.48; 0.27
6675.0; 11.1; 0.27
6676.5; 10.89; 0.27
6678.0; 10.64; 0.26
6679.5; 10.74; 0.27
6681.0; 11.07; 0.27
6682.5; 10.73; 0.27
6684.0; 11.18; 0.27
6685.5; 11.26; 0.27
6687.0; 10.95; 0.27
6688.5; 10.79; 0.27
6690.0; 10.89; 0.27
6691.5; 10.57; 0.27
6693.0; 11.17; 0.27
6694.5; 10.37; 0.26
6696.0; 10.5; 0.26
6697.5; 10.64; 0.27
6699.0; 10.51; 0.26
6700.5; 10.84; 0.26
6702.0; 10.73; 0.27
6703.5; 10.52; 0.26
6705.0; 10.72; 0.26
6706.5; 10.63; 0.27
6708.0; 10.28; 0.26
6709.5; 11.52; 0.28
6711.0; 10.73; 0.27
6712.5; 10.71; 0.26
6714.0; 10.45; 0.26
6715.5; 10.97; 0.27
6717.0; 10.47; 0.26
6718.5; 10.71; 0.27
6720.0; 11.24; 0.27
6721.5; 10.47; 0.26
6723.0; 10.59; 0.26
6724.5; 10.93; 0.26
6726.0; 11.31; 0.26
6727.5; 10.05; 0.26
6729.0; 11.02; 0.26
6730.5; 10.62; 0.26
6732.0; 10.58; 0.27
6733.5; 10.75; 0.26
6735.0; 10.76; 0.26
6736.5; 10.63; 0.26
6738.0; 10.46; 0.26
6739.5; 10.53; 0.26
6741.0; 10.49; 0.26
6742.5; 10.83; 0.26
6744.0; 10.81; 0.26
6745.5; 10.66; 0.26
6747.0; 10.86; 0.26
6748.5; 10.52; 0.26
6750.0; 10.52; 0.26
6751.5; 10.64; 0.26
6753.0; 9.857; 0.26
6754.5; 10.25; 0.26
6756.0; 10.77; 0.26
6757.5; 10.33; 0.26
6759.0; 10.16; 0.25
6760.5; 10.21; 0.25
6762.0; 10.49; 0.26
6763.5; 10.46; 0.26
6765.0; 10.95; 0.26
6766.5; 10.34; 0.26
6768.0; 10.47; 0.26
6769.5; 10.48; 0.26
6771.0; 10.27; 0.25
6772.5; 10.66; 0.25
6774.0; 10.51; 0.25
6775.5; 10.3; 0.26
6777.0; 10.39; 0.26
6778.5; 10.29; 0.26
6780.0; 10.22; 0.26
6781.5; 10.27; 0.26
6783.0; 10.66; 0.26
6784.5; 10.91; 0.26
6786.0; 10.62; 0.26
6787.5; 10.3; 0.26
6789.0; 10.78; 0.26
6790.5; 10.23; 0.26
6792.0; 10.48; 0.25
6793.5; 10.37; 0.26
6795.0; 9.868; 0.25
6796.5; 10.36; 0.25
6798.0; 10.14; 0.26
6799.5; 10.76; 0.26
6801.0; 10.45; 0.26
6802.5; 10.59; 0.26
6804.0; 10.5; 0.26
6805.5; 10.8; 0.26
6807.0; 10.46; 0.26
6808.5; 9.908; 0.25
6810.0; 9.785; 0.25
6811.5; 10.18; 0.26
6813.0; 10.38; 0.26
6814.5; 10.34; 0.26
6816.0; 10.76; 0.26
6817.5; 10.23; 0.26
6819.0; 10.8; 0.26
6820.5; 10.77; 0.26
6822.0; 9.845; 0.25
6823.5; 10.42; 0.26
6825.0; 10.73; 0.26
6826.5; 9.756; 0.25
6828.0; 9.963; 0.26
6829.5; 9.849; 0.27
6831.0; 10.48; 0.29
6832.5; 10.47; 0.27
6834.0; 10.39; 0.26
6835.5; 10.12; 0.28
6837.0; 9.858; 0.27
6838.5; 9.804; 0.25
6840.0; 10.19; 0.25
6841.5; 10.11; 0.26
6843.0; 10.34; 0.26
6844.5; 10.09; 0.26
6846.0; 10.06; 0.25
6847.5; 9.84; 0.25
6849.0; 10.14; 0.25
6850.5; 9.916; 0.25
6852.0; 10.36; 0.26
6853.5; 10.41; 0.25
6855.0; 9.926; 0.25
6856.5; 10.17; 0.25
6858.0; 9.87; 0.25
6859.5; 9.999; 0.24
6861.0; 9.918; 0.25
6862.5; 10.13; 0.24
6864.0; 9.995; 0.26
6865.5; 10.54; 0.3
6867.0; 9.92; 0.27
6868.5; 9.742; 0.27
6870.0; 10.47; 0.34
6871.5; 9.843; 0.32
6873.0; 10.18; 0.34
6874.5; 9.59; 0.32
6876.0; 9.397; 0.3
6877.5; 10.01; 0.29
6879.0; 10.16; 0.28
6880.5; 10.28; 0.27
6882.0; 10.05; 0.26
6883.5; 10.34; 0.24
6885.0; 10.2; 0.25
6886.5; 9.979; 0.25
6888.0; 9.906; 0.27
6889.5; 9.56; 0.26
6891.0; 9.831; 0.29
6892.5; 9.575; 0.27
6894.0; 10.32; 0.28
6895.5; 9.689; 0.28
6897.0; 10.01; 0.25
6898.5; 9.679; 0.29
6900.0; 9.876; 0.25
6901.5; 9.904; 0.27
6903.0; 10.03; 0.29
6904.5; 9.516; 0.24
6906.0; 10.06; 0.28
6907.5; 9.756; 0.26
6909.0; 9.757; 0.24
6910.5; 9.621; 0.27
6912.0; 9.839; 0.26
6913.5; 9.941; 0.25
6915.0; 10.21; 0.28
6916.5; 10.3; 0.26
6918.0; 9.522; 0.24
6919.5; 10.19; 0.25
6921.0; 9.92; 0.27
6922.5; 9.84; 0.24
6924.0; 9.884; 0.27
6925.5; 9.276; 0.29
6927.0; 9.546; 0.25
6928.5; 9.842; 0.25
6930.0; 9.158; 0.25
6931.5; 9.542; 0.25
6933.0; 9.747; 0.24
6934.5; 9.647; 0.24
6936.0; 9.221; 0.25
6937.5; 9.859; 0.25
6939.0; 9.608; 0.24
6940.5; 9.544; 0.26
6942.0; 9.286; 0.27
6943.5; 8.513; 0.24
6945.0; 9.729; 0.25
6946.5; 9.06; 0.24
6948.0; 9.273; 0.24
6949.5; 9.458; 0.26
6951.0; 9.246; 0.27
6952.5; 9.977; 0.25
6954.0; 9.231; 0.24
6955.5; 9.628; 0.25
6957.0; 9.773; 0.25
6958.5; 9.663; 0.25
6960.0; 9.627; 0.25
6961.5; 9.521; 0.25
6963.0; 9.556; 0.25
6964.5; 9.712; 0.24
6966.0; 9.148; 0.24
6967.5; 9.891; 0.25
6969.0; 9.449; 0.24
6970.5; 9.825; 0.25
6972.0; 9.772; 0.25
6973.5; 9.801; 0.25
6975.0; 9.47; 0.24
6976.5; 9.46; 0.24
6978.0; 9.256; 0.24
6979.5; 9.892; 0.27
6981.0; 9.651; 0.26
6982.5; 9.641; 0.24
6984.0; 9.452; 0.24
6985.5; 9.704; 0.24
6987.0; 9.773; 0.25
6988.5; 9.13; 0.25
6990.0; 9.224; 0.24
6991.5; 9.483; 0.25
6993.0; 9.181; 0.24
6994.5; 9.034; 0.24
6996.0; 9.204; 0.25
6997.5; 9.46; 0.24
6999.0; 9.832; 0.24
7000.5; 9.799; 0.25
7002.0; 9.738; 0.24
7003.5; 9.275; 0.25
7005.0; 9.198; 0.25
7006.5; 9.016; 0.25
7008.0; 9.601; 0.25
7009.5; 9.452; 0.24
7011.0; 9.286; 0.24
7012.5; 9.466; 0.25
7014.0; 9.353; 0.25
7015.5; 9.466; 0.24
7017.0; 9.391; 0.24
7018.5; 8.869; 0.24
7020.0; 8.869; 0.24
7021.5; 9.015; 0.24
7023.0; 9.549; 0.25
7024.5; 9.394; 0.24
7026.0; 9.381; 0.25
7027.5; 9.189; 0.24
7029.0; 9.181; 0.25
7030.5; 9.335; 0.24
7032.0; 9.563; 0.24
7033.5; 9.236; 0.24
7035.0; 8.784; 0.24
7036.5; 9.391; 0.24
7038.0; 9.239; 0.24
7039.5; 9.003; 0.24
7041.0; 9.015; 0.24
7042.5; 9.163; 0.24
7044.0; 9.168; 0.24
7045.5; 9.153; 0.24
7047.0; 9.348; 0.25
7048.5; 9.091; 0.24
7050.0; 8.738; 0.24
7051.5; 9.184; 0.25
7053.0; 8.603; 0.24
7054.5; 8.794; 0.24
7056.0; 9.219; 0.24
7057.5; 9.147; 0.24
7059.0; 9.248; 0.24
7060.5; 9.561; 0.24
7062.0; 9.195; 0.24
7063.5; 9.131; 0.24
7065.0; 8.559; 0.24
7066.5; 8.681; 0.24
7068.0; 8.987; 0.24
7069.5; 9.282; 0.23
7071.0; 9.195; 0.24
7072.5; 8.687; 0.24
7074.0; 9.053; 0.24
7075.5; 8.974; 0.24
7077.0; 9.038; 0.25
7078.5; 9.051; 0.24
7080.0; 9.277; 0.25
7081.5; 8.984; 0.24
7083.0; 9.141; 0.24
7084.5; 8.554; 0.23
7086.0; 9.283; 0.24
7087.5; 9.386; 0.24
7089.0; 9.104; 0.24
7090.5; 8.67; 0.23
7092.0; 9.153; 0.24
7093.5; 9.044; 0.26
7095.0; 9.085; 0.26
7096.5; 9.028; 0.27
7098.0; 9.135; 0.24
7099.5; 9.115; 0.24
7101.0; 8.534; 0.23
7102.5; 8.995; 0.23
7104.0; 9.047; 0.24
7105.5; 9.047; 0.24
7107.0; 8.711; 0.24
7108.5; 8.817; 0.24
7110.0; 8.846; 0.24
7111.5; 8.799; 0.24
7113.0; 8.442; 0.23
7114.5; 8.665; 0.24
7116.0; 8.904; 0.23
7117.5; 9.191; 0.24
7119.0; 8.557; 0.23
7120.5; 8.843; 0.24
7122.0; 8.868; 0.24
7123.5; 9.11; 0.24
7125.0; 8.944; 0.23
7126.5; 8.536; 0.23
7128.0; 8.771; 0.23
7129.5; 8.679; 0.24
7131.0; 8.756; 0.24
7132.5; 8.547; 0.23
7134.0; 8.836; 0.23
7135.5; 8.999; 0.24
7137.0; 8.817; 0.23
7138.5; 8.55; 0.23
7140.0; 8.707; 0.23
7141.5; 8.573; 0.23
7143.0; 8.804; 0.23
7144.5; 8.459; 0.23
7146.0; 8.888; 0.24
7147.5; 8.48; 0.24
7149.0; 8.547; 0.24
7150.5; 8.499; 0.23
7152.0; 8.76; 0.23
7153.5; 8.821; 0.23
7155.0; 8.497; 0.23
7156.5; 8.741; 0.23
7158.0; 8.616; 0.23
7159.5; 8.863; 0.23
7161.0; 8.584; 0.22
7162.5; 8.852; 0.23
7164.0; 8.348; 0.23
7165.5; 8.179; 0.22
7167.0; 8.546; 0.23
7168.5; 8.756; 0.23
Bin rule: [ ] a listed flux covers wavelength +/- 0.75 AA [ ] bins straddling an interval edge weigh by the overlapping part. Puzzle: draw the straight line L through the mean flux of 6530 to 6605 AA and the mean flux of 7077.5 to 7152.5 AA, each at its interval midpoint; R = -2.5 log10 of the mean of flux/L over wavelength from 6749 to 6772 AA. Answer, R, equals -0.13 mag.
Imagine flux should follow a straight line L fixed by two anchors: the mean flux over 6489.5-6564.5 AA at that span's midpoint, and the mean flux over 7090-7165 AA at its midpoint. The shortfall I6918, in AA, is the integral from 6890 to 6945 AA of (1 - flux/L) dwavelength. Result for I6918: -2.1 AA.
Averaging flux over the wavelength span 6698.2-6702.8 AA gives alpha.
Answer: 10.7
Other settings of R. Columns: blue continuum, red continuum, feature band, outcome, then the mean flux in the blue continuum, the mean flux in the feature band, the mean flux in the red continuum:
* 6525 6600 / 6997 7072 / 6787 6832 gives -0.11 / 9.46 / 10.3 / 9.21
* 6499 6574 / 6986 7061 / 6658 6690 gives -0.11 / 9.98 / 10.9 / 9.26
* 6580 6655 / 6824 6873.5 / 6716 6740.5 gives -0.05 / 10.3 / 10.7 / 10.1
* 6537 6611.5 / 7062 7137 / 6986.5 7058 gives -0.03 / 9.41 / 9.25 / 8.92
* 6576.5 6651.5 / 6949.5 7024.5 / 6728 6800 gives -0.06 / 10.3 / 10.5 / 9.47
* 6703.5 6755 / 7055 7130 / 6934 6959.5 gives 0.02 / 10.7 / 9.45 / 8.97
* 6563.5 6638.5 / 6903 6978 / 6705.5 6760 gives -0.10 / 9.83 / 10.6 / 9.62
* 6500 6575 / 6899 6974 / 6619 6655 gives -0.09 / 9.96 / 10.7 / 9.65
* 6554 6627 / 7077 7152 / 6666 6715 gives -0.14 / 9.56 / 10.8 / 8.85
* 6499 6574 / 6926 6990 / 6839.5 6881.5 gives -0.05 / 9.98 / 10.1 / 9.53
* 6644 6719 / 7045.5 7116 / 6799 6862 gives -0.01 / 10.7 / 10.2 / 8.99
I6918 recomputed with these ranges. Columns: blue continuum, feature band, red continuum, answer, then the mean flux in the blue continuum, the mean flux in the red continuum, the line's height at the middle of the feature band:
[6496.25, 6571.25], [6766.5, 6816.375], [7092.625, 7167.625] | -4.68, 10.1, 8.76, 9.51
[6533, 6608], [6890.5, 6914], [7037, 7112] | -1.74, 9.42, 9.03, 9.16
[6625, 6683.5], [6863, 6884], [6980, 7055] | -0.34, 10.8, 9.28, 9.88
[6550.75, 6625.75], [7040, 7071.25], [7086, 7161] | -0.57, 9.53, 8.81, 8.9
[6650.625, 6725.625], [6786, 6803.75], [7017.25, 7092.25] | -0.22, 10.8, 9.1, 10.3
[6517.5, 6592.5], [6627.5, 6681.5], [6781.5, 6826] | -4.79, 9.54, 10.4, 9.89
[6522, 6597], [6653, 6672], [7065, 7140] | -2.79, 9.48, 8.91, 9.37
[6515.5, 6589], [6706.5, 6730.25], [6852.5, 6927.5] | -2.44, 9.58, 9.94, 9.75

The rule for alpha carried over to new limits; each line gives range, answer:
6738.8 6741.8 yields 10.5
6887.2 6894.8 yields 9.84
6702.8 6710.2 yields 10.7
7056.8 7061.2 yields 9.32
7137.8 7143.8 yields 8.66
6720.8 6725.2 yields 10.7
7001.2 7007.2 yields 9.31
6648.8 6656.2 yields 10.5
